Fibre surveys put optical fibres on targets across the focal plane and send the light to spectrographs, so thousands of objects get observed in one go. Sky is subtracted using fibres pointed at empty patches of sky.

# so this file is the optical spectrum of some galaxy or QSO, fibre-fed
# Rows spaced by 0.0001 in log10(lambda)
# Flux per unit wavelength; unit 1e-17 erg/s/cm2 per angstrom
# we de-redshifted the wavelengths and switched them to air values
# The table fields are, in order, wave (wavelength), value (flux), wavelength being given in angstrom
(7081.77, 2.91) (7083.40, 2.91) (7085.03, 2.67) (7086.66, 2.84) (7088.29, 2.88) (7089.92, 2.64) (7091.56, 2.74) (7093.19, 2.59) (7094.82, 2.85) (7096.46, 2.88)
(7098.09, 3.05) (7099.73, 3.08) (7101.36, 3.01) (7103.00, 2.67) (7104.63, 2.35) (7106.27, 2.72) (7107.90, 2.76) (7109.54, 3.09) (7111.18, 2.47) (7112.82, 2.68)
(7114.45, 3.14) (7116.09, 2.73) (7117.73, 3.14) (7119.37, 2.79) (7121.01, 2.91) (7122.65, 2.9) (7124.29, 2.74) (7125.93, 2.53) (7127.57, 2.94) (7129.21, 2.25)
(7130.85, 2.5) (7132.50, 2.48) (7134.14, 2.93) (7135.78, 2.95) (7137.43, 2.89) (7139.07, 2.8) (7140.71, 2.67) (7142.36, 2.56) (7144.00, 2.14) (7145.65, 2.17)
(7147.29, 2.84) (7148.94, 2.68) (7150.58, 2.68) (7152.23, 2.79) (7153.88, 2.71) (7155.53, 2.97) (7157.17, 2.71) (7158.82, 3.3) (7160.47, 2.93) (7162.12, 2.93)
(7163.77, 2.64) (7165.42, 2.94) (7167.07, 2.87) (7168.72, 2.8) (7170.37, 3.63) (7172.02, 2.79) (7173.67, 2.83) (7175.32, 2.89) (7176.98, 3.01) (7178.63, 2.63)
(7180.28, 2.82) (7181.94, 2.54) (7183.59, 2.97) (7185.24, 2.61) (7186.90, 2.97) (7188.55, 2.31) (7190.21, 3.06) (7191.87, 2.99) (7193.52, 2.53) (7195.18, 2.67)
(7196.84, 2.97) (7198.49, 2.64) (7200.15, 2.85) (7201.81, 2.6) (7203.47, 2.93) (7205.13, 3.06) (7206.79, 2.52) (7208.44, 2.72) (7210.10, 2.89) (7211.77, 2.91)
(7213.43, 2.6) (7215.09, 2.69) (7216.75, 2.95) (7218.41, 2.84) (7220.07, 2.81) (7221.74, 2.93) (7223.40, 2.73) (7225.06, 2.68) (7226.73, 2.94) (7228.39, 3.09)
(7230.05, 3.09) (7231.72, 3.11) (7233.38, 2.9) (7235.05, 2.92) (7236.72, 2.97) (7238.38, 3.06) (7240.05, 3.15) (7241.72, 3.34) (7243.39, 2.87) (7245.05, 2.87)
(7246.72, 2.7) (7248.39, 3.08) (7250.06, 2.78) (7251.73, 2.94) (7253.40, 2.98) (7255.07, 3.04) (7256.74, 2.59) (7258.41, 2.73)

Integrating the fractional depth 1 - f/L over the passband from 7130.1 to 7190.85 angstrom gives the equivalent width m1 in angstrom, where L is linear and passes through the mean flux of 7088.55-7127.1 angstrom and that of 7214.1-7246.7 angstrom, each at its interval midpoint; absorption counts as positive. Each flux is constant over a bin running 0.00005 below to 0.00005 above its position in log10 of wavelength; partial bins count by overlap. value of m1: 1.7 angstrom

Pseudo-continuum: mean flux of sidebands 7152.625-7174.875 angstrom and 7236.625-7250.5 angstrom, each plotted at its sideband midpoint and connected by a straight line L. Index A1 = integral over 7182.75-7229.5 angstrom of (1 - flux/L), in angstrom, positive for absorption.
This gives 2.4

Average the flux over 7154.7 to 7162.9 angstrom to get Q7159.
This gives 2.97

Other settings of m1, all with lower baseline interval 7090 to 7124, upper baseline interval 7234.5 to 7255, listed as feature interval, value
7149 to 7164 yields 0.14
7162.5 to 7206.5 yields 1.23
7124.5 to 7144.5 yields 1.43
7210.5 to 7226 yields 0.78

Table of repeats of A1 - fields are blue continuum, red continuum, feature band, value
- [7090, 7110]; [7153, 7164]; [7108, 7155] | 2.2 angstrom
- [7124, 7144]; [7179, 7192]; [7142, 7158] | 0.4 angstrom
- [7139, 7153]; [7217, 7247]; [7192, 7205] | 0.2 angstrom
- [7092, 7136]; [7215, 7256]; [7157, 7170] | -0.4 angstrom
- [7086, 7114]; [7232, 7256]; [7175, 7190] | 0.7 angstrom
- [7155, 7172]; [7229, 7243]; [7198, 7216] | 1.5 angstrom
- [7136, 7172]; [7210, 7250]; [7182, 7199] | 0.5 angstrom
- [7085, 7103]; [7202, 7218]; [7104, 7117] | 0.4 angstrom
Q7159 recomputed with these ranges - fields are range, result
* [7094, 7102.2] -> 2.97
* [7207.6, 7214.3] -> 2.78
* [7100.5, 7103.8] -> 2.84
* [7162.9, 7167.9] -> 2.82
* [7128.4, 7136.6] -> 2.62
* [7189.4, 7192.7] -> 3.03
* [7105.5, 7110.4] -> 2.86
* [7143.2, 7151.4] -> 2.5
